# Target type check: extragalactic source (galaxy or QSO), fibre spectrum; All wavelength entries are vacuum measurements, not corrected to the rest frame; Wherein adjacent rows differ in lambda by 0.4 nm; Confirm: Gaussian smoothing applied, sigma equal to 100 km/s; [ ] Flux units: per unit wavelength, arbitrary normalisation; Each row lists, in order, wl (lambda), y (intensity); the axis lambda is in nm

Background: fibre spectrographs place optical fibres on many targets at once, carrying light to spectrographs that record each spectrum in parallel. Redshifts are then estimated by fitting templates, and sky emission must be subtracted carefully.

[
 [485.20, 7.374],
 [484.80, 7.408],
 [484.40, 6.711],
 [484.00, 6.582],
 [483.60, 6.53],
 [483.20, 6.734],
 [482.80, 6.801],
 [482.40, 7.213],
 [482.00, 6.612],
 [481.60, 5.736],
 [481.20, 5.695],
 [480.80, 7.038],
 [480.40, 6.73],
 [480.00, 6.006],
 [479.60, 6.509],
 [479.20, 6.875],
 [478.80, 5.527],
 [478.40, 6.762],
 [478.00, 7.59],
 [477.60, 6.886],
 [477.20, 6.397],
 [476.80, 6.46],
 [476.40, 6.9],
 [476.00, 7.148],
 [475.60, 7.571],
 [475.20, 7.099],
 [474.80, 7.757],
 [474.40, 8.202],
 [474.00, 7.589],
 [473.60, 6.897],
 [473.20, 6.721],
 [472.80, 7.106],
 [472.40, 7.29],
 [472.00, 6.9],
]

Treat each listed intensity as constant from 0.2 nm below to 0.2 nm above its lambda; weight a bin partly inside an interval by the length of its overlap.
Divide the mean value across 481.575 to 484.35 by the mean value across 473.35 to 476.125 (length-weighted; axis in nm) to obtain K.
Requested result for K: 0.89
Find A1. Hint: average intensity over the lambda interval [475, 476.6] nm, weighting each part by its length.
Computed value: 7.18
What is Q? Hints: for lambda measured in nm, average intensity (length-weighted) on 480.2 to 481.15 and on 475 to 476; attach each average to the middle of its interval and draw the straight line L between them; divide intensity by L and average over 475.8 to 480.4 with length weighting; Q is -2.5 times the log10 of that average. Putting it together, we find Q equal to 0.06 mag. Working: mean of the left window 7.3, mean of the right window 6.7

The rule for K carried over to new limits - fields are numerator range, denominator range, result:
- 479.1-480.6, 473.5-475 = 0.85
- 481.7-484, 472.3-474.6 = 0.92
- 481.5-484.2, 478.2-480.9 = 1.02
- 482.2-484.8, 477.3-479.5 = 1.02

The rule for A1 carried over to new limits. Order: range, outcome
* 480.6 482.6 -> 6.46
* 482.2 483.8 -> 6.82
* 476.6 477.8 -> 6.58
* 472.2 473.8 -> 7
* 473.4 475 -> 7.61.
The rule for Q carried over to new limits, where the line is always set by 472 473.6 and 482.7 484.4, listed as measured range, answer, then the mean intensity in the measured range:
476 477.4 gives 0.03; 6.67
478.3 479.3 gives 0.08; 6.3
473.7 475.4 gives -0.10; 7.62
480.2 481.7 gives 0.07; 6.34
